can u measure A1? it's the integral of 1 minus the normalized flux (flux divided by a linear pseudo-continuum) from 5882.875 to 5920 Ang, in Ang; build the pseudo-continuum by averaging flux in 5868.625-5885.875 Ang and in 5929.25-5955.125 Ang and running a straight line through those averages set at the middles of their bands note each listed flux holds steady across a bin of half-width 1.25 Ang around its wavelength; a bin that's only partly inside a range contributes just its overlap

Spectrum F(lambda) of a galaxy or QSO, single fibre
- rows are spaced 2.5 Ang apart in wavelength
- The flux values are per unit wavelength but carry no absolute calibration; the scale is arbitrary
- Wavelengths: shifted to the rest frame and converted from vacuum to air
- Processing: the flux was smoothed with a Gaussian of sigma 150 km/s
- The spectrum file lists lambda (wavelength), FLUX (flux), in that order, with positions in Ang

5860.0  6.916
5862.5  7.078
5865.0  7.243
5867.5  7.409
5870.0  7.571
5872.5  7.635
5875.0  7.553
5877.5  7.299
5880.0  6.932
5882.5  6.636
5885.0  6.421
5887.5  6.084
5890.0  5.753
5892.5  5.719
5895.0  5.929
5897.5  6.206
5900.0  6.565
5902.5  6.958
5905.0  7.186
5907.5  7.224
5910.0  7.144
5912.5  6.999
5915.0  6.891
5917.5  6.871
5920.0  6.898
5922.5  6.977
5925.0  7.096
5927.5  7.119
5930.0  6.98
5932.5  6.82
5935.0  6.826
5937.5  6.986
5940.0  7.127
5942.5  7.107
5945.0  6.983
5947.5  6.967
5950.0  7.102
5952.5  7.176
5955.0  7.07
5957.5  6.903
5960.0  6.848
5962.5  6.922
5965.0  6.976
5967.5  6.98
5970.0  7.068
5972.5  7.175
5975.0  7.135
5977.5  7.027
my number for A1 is 2.8 Ang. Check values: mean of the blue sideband 7.17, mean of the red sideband 7.01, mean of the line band 6.58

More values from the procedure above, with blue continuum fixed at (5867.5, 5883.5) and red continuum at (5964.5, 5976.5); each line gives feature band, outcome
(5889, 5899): 1.8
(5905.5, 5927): 0.5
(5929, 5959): 0.5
